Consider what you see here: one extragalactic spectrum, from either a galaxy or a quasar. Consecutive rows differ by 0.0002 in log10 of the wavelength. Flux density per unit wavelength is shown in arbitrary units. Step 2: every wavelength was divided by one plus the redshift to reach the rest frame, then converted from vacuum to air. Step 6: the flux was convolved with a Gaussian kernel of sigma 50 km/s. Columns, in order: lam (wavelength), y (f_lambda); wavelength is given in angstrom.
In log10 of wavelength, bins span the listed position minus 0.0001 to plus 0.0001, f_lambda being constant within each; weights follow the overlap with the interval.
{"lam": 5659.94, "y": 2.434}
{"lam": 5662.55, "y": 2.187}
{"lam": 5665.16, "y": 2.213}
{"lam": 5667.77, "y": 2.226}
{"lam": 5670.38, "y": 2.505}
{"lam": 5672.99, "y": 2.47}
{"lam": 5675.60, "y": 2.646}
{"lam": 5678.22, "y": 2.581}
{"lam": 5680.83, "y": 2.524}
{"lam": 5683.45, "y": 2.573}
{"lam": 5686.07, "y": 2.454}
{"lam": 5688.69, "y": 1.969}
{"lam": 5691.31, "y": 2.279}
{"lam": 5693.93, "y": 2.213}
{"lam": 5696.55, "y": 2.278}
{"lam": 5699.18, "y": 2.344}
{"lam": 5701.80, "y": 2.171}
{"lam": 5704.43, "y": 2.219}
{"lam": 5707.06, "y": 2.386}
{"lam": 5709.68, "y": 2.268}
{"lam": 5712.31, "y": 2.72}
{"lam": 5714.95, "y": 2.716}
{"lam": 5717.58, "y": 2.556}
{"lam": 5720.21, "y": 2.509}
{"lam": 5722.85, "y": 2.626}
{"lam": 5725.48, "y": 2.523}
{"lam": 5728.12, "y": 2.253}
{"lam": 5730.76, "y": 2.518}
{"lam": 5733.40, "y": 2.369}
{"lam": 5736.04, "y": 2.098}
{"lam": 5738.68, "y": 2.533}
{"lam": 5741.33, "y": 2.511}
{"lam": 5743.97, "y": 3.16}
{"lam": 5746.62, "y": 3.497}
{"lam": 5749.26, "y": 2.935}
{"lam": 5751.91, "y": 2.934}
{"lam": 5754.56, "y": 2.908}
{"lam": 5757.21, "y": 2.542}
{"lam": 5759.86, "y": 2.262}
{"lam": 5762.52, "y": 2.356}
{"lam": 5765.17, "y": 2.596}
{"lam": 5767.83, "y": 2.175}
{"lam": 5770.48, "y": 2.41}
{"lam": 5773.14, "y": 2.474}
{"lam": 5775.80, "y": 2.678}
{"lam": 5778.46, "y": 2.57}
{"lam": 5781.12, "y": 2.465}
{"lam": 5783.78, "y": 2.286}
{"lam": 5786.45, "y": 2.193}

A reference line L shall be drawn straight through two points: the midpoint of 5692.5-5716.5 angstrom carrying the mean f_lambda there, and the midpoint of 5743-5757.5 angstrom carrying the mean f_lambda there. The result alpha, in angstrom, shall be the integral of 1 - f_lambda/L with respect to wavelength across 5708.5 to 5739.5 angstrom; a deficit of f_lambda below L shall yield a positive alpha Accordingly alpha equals 1.9 angstrom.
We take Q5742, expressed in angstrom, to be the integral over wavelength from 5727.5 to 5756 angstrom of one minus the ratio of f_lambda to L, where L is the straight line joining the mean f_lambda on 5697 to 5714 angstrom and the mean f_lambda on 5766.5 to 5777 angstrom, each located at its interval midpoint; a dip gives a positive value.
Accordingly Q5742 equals -3.7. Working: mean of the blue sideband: 2.35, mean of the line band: 2.71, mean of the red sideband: 2.43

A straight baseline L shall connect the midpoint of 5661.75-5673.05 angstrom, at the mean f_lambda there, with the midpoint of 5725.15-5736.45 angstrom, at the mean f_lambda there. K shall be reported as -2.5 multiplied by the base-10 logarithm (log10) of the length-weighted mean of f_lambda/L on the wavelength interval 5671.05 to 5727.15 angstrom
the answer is -0.04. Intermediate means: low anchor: 2.31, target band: 2.43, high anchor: 2.36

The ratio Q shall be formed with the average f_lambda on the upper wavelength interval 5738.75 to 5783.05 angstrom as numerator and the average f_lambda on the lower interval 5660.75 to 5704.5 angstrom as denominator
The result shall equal 1.1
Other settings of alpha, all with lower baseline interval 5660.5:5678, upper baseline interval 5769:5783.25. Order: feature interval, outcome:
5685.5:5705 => 1.5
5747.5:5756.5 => -1.6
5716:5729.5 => -0.3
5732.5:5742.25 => 0.4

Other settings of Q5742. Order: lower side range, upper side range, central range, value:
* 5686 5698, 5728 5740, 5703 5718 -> -1.2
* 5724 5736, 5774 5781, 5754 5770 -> 0.5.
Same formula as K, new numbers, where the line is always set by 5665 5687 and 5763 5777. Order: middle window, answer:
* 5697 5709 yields 0.09 mag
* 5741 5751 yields -0.24 mag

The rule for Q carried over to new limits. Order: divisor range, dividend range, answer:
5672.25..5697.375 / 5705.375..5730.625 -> 1.04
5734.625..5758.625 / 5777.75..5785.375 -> 0.87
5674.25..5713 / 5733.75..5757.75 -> 1.17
